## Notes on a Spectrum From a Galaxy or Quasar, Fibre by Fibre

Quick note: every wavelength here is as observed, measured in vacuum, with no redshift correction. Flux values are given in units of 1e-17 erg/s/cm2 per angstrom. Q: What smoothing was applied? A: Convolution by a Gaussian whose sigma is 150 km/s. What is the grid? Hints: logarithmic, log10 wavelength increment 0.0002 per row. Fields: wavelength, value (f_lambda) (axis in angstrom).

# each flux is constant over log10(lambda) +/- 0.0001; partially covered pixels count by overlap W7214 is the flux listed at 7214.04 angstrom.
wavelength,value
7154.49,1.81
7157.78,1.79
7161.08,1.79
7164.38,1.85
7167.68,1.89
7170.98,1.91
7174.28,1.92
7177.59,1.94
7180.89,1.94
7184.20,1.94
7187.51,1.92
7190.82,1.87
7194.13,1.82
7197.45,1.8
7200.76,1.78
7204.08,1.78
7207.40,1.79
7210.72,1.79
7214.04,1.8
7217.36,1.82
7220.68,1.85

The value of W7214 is 1.8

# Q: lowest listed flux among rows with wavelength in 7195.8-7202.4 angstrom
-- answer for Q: 1.78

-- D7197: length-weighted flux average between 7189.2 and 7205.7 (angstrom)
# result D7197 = 1.81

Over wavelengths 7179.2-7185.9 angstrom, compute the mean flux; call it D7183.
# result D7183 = 1.94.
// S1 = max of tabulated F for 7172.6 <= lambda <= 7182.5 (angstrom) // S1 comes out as 1.94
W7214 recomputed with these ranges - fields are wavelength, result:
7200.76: 1.78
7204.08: 1.78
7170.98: 1.91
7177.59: 1.94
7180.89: 1.94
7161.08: 1.79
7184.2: 1.94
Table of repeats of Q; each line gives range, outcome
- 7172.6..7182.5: 1.92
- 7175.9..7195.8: 1.82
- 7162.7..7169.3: 1.85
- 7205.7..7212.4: 1.79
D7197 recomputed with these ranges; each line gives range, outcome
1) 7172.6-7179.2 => 1.93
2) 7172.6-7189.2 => 1.93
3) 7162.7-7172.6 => 1.88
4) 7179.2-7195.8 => 1.9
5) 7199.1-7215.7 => 1.79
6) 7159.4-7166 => 1.82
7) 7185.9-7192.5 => 1.9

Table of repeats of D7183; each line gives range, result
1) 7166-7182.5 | 1.92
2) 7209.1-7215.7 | 1.8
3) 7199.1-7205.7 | 1.78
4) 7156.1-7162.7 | 1.79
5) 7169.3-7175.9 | 1.92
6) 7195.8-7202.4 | 1.79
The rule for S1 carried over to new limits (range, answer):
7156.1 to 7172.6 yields 1.91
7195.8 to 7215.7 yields 1.8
